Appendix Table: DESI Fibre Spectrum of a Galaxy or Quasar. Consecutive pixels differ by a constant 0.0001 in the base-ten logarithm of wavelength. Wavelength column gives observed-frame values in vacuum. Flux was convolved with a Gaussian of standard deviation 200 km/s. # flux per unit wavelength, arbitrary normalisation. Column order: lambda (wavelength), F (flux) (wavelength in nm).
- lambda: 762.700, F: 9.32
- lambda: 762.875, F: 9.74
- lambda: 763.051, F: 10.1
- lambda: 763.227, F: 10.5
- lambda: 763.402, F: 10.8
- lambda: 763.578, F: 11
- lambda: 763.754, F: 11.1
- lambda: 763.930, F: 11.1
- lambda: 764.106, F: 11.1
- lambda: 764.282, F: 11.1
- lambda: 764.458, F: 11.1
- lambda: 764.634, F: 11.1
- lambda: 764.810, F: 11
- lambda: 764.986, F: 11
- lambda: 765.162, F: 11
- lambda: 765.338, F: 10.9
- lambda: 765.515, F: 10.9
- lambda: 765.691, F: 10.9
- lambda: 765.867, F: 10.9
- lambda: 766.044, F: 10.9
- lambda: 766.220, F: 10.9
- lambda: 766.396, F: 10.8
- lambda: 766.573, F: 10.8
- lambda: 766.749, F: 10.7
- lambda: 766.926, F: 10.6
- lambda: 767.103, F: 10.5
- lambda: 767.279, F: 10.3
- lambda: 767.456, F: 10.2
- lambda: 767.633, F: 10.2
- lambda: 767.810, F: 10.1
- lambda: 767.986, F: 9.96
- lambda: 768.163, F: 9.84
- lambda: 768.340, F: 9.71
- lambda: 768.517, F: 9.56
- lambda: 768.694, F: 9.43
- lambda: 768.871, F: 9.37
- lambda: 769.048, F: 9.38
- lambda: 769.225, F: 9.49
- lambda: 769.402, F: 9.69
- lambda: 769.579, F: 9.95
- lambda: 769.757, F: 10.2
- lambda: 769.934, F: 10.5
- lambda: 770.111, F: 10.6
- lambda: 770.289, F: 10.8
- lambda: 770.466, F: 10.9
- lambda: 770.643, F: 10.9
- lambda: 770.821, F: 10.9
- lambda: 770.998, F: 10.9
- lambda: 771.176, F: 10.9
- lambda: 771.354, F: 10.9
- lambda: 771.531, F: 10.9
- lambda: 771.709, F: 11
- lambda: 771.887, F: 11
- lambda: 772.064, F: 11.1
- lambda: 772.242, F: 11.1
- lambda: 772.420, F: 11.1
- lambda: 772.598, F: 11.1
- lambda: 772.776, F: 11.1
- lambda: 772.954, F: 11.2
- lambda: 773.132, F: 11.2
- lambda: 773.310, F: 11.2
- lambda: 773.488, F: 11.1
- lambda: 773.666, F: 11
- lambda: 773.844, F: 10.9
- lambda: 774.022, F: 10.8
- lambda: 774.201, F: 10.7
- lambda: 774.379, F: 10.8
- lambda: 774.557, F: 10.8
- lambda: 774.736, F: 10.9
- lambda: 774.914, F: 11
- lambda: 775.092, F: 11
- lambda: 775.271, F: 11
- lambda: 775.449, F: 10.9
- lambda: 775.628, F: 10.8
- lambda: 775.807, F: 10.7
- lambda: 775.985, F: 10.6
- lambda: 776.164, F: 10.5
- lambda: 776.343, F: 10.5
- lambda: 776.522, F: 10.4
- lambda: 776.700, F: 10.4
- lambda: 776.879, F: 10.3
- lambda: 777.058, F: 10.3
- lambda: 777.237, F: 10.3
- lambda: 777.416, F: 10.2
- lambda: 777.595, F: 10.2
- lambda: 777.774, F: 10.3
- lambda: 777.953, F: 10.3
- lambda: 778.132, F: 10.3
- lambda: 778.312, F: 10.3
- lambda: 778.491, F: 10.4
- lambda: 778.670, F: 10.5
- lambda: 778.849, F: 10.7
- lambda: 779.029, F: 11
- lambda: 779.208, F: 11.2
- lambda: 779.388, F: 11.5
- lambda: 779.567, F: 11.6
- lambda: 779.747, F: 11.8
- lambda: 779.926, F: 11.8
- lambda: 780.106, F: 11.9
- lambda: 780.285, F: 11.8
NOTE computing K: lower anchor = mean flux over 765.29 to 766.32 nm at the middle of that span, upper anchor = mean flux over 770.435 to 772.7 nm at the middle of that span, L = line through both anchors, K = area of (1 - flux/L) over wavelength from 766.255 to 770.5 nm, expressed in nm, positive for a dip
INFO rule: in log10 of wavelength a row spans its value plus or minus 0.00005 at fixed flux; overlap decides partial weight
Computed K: 0.31 nm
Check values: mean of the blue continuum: 10.9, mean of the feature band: 10.1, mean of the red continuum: 11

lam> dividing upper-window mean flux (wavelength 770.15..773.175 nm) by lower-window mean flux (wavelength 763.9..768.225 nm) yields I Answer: 1.0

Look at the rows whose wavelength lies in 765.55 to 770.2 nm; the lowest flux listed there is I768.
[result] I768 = 9.37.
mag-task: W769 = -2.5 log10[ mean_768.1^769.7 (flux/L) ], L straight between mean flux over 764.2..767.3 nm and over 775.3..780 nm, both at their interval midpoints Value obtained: 0.129 mag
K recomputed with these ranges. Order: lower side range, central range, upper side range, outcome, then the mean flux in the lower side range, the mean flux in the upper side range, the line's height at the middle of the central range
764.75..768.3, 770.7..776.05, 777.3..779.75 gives -0.151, 10.6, 10.7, 10.7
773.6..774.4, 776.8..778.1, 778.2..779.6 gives 0.070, 10.8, 10.9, 10.9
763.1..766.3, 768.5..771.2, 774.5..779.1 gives 0.141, 11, 10.6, 10.8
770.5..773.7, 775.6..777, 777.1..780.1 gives 0.048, 11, 10.8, 10.9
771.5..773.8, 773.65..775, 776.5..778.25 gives -0.006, 11.1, 10.3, 10.8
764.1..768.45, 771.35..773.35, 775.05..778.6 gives -0.101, 10.6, 10.5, 10.5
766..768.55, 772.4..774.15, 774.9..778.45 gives -0.103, 10.3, 10.5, 10.4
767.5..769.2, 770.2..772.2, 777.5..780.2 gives -0.174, 9.73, 10.9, 10.1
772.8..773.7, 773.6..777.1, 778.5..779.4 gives 0.105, 11.1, 10.9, 11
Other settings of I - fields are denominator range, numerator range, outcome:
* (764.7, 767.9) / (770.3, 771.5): 1.02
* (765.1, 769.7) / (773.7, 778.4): 1.03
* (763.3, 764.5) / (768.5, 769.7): 0.87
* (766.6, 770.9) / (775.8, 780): 1.05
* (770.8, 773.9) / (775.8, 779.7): 0.96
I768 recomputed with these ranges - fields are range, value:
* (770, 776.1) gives 10.6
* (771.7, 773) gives 11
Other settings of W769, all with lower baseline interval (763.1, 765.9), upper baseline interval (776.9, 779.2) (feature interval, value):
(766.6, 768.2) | 0.06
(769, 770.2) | 0.08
